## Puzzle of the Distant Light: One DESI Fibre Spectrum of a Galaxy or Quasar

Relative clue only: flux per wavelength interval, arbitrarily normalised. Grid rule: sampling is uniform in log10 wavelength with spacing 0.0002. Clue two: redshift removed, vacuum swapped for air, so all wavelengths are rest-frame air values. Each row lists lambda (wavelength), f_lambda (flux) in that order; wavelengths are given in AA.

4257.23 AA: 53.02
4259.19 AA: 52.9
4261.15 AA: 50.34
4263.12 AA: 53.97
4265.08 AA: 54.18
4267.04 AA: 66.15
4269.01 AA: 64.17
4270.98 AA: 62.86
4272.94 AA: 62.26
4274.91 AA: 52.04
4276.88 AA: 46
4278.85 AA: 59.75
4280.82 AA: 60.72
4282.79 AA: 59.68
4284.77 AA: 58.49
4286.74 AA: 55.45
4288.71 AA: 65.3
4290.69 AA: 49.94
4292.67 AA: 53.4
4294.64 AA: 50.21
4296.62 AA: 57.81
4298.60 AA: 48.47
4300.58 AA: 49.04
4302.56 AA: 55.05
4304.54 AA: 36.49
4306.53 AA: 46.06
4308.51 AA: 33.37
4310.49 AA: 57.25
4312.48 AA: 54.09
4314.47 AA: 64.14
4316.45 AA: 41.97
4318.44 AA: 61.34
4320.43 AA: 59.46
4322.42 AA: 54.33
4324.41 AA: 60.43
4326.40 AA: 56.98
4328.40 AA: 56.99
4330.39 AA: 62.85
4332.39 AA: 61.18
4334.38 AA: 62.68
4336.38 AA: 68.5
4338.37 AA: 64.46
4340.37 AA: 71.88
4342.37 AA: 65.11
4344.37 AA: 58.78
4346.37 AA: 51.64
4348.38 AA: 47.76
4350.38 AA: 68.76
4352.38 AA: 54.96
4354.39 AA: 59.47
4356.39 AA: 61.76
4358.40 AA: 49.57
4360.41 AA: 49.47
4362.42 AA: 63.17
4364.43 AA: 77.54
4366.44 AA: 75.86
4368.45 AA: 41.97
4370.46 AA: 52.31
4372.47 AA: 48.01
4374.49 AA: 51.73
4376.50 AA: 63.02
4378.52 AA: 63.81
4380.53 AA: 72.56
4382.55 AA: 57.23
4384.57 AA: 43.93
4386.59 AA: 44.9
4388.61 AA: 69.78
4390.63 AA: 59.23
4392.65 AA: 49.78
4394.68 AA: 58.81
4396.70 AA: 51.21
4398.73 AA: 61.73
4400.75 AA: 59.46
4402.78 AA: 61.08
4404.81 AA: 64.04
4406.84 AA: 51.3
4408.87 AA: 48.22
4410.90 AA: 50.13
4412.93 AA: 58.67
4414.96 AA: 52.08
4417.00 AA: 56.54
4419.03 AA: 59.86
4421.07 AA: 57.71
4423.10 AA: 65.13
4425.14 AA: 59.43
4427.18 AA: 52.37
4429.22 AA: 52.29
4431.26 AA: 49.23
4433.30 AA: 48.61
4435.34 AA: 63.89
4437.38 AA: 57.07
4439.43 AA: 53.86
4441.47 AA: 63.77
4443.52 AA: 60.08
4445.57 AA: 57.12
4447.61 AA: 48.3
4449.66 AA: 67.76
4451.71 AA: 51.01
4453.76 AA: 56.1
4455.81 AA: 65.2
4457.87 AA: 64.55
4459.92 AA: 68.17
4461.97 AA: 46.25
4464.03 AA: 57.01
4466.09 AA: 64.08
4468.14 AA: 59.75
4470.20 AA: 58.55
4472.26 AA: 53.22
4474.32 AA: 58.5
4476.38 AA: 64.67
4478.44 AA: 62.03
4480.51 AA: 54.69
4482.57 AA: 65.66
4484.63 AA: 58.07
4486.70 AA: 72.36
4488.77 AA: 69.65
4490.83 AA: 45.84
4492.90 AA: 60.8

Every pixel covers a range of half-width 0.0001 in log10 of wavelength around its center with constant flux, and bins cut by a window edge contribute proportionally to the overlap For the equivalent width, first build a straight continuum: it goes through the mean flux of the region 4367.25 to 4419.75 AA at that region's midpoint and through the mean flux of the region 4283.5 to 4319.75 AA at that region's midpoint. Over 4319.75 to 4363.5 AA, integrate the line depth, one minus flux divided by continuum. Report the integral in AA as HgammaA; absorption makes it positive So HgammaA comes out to -4.7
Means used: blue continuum 52.2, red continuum 55.9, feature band 59.6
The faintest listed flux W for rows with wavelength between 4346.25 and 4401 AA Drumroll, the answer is 41.97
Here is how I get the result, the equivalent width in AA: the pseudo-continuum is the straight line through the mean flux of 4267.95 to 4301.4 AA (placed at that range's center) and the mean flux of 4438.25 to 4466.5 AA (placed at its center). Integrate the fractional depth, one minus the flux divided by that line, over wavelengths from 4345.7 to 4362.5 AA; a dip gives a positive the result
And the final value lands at 0.4 AA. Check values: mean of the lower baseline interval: 56.3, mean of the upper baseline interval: 58.7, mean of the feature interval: 56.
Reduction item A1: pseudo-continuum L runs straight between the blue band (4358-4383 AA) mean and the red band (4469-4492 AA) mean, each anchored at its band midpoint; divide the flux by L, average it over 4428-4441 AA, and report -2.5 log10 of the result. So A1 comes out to 0.10 mag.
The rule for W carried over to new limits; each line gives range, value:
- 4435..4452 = 48.3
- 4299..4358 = 33.37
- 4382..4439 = 43.93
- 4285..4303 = 48.47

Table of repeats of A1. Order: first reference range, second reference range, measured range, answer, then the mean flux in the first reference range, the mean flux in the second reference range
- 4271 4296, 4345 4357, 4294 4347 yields 0.02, 56.4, 57.3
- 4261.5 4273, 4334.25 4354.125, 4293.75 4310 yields 0.27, 59.9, 61.3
